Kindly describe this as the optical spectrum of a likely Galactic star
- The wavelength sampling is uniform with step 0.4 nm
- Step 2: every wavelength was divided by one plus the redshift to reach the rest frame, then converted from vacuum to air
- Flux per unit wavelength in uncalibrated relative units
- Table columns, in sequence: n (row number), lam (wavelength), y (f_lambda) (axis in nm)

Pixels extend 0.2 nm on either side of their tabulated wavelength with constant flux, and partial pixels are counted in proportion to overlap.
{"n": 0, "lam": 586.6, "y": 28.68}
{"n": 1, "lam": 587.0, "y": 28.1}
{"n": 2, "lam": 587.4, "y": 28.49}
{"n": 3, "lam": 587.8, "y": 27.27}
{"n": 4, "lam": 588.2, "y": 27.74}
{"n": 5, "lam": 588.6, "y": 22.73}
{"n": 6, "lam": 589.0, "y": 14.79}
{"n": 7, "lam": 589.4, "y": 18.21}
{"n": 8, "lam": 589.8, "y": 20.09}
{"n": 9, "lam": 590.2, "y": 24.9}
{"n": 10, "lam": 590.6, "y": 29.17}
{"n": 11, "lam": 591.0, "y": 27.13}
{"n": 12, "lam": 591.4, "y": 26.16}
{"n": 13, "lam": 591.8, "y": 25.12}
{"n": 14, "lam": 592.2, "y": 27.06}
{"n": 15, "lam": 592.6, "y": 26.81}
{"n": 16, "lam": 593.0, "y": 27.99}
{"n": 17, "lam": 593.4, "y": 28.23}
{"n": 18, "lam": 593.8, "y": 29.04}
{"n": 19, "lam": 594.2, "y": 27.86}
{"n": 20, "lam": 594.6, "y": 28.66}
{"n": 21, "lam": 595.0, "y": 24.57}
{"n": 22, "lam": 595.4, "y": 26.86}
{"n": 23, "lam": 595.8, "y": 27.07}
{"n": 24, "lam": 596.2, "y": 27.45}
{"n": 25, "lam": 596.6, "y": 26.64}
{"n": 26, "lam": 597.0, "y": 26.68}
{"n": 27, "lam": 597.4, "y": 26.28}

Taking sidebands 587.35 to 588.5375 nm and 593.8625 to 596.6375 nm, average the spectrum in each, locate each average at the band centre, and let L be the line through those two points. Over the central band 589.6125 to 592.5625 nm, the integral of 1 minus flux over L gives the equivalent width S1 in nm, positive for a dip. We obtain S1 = 0.15 nm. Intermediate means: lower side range 27.2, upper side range 27.1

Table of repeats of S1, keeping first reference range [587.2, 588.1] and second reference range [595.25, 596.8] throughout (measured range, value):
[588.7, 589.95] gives 0.44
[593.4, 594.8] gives -0.07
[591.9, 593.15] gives 0.01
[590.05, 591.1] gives 0.02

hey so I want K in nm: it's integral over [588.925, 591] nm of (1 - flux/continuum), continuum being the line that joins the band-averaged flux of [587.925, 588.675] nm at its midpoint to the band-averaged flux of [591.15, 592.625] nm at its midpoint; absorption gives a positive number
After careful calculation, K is 0.29 nm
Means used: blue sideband 25.9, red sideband 26.3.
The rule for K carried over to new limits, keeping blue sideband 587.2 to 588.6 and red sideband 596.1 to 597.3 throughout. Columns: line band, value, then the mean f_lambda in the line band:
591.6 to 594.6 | -0.07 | 27.5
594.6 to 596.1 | 0.02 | 26.6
